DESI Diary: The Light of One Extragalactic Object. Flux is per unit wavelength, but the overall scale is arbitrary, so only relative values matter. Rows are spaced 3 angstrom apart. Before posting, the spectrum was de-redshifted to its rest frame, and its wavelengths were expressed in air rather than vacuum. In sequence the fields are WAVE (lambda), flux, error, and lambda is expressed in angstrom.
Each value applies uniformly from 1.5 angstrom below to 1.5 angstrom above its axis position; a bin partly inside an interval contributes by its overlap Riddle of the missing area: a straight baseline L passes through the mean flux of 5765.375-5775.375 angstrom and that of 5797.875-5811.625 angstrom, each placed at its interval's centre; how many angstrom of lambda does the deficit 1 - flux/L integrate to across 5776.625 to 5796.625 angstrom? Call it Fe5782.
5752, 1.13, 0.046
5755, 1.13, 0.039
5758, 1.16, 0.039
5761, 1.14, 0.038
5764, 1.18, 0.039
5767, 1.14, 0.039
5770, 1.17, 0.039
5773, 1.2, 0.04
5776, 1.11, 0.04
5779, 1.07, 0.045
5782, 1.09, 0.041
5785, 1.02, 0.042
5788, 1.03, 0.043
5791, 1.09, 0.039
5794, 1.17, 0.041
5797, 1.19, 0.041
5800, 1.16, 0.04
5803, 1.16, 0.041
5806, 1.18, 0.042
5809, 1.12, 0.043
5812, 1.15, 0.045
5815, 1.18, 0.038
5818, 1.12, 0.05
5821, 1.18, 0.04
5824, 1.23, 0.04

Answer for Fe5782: 1.3 angstrom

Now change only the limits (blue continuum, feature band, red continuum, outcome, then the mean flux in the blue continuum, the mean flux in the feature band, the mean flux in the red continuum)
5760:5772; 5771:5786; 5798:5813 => 0.7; 1.16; 1.1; 1.16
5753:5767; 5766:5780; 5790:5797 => 0.1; 1.15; 1.14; 1.15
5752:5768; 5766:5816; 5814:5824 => 1.2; 1.15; 1.13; 1.17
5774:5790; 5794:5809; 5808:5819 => -0.7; 1.07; 1.17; 1.14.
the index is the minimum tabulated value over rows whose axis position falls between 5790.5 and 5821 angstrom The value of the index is 1.09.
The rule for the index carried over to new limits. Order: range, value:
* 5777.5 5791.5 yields 1.02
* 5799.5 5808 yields 1.16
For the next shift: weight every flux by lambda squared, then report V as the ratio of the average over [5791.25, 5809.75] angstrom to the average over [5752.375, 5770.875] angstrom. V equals 1.02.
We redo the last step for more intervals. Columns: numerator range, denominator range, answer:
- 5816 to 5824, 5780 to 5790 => 1.12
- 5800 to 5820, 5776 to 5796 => 1.07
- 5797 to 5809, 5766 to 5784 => 1.04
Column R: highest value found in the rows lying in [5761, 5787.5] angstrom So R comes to 1.2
